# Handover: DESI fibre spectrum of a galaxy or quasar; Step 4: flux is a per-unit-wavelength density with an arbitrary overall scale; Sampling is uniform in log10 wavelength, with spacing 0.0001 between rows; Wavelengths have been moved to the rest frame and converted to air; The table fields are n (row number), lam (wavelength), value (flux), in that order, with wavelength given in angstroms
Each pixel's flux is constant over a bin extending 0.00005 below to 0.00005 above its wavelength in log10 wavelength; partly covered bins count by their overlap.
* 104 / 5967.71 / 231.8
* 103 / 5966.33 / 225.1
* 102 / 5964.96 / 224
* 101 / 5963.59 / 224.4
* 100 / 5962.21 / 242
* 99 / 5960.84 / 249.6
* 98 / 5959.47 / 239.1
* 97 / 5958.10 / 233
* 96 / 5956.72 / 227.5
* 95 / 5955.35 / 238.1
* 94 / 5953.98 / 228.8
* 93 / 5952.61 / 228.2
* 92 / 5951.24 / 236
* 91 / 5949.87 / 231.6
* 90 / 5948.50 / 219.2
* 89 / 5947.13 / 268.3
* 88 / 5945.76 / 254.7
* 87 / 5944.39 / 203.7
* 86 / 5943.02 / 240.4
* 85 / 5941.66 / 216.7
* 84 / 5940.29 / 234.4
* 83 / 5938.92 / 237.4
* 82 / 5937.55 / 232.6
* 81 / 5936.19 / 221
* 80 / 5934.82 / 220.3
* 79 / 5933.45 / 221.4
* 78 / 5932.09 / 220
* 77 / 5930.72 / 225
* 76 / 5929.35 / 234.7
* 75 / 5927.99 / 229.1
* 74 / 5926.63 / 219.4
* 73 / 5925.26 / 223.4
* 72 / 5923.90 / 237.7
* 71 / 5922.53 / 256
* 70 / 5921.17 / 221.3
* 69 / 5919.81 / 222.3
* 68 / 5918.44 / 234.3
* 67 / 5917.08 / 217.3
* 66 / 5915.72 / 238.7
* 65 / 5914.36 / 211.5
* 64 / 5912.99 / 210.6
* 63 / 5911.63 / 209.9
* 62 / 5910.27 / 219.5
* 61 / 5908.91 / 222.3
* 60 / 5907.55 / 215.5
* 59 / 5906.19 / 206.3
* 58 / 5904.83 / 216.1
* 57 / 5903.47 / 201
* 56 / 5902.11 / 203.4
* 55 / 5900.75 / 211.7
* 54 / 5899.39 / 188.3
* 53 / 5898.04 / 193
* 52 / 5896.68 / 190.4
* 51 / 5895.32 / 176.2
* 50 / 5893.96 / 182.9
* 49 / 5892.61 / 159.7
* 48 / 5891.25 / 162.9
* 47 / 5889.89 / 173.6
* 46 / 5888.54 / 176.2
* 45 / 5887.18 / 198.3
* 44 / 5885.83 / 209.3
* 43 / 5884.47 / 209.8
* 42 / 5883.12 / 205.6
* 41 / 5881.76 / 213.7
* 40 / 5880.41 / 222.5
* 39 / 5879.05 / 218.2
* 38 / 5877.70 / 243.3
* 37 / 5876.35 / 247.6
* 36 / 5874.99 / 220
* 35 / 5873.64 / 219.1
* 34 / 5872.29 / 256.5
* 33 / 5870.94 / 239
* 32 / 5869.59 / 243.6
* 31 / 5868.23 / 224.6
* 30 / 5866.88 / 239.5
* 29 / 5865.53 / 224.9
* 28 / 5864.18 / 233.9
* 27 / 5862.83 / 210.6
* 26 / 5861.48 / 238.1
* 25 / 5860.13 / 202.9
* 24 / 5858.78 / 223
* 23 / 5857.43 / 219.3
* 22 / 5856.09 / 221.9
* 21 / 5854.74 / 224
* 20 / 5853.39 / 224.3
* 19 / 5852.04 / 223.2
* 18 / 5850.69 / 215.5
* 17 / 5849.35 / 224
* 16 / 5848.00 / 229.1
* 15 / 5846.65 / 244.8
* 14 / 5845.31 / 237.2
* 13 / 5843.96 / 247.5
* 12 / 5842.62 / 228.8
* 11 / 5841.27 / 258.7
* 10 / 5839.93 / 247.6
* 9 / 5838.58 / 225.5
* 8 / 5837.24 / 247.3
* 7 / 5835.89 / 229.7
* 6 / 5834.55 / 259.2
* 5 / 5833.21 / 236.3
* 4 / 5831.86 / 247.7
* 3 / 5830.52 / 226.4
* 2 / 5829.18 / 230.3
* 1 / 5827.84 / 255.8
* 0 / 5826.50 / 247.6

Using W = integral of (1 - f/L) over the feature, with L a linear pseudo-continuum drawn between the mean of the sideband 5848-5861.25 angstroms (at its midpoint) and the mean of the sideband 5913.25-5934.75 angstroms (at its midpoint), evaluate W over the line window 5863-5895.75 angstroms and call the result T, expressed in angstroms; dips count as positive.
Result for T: 1.50 angstroms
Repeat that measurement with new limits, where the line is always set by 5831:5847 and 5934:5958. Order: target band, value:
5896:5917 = 2.3 angstroms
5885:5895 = 2.4 angstroms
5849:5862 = 1.0 angstroms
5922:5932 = 0.1 angstroms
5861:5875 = 0.4 angstroms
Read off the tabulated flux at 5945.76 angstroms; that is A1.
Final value 254.7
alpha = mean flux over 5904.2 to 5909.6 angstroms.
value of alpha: 215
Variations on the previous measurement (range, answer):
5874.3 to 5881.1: 230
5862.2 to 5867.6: 227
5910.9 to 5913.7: 210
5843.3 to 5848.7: 239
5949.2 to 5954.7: 231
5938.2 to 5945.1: 227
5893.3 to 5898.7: 185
